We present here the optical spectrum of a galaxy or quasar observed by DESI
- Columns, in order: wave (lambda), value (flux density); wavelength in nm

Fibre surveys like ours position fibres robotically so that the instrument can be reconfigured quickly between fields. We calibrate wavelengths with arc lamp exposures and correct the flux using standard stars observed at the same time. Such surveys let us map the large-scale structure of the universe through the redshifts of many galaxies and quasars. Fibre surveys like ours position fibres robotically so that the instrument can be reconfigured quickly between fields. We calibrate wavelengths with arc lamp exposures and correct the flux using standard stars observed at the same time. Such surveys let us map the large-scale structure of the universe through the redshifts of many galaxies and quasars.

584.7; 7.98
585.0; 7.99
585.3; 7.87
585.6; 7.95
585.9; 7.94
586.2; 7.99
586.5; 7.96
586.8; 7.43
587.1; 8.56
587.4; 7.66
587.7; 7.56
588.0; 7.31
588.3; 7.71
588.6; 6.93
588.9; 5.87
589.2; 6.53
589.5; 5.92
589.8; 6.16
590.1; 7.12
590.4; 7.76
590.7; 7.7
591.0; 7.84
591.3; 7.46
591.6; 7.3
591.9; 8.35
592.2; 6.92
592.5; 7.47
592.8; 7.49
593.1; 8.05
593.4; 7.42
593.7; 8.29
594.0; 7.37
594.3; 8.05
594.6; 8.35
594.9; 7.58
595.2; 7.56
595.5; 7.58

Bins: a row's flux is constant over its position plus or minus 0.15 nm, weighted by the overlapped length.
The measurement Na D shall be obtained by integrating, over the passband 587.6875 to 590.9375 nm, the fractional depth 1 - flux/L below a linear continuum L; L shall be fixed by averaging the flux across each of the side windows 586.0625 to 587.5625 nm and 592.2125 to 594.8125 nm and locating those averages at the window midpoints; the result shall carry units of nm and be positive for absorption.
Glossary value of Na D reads 0.37 nm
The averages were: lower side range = 7.92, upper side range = 7.76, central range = 6.96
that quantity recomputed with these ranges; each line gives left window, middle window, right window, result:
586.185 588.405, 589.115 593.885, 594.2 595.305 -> 0.282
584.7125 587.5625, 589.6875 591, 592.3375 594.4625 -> 0.088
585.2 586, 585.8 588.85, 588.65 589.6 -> -0.244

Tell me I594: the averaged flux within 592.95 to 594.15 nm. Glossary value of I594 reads 7.78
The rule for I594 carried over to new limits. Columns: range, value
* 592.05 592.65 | 7.2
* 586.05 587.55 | 7.92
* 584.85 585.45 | 7.93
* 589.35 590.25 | 6.4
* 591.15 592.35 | 7.51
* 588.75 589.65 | 6.11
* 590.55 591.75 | 7.58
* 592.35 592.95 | 7.48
